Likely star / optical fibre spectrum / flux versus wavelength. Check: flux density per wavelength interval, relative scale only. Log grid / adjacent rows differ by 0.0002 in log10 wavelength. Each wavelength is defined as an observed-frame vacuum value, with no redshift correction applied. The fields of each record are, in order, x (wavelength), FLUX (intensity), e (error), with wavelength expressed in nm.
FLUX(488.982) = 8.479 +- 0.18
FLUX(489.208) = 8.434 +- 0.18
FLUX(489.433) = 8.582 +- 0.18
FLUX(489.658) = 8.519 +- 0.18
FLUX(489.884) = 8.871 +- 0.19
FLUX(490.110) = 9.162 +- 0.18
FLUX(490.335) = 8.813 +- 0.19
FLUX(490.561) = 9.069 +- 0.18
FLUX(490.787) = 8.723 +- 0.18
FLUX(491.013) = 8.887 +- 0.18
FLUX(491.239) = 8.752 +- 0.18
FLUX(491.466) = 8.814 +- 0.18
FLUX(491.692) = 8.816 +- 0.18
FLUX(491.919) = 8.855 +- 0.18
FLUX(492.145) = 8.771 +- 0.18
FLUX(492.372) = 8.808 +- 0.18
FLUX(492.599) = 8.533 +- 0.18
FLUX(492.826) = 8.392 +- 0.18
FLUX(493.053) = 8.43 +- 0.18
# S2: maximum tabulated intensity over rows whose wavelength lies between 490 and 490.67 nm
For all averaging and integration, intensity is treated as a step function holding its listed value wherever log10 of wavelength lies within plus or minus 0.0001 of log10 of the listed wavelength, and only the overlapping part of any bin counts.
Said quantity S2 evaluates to 9.162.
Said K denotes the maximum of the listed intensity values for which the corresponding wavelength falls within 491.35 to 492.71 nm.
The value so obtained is 8.855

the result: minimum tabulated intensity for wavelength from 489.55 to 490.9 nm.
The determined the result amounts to 8.519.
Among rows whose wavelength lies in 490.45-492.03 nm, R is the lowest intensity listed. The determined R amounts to 8.723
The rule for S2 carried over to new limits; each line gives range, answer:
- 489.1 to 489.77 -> 8.582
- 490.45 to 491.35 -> 9.069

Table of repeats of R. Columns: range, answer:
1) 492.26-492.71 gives 8.533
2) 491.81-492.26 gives 8.771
